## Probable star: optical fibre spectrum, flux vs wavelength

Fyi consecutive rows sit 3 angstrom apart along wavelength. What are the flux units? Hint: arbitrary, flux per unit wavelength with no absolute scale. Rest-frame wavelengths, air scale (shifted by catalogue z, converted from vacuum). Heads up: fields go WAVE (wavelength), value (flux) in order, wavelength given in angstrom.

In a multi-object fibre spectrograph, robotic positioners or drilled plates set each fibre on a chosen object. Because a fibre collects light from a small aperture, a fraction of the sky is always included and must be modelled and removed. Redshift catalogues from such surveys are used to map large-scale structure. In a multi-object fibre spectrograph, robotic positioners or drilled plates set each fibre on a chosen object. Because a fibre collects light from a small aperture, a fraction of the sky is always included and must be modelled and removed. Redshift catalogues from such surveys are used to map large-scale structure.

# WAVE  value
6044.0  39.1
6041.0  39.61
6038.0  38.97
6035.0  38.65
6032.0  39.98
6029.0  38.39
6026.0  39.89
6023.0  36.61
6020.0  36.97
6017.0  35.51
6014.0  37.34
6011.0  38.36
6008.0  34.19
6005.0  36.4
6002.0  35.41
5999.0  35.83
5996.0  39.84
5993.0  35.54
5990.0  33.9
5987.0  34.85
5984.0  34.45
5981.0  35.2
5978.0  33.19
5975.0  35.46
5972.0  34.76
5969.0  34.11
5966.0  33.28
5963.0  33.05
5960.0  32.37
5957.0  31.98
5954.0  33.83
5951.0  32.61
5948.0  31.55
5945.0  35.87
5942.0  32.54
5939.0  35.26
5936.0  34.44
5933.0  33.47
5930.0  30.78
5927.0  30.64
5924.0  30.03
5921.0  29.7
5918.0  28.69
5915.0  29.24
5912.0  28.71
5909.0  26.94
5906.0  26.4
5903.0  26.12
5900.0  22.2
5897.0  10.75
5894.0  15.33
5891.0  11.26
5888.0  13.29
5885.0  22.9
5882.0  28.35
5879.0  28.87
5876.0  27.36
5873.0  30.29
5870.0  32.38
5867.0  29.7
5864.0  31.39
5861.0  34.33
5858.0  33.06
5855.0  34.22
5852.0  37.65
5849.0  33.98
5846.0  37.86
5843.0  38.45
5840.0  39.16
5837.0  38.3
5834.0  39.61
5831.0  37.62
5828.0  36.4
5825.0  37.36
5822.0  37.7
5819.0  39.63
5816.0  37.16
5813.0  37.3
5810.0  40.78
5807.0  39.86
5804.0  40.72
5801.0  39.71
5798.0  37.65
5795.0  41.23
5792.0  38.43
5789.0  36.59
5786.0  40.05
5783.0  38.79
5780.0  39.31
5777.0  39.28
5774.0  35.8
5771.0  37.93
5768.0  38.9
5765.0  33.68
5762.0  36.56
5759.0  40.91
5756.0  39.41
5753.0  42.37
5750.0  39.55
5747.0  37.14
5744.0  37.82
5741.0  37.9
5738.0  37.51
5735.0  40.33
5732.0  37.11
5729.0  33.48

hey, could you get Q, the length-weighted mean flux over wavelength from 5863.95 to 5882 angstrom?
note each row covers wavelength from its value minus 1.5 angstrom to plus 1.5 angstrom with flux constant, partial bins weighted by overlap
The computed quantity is 29.7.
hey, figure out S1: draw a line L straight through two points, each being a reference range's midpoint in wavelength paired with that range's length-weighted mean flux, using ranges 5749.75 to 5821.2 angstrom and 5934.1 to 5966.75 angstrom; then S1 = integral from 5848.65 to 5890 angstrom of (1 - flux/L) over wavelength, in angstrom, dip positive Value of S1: 7.5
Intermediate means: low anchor 38.8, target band 29.5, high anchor 33.3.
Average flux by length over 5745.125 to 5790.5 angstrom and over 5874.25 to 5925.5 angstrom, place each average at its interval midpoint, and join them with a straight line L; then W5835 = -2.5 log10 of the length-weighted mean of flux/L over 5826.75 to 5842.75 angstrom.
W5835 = -0.23 mag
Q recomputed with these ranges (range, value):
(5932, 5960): 33.4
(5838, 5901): 28.4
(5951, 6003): 34.5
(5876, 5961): 27.6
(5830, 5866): 36.2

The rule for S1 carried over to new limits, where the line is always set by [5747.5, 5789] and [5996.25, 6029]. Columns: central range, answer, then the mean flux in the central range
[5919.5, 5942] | 3.21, 32.1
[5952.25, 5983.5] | 2.88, 33.7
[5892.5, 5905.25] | 6.29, 19.1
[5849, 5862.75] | 1.19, 34.7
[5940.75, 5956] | 1.66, 33.2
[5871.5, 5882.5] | 2.63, 28.8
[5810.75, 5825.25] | 0.07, 38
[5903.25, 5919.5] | 4.20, 27.9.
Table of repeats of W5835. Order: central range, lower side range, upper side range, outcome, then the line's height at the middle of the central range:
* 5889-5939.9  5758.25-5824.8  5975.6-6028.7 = 0.38 mag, 37.1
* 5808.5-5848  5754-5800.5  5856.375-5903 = -0.21 mag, 31.6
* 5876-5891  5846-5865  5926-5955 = 0.45 mag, 34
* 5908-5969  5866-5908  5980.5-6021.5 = -0.10 mag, 29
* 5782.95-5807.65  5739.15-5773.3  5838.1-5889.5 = -0.10 mag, 35.8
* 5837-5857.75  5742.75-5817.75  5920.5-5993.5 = 0.00 mag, 36.7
